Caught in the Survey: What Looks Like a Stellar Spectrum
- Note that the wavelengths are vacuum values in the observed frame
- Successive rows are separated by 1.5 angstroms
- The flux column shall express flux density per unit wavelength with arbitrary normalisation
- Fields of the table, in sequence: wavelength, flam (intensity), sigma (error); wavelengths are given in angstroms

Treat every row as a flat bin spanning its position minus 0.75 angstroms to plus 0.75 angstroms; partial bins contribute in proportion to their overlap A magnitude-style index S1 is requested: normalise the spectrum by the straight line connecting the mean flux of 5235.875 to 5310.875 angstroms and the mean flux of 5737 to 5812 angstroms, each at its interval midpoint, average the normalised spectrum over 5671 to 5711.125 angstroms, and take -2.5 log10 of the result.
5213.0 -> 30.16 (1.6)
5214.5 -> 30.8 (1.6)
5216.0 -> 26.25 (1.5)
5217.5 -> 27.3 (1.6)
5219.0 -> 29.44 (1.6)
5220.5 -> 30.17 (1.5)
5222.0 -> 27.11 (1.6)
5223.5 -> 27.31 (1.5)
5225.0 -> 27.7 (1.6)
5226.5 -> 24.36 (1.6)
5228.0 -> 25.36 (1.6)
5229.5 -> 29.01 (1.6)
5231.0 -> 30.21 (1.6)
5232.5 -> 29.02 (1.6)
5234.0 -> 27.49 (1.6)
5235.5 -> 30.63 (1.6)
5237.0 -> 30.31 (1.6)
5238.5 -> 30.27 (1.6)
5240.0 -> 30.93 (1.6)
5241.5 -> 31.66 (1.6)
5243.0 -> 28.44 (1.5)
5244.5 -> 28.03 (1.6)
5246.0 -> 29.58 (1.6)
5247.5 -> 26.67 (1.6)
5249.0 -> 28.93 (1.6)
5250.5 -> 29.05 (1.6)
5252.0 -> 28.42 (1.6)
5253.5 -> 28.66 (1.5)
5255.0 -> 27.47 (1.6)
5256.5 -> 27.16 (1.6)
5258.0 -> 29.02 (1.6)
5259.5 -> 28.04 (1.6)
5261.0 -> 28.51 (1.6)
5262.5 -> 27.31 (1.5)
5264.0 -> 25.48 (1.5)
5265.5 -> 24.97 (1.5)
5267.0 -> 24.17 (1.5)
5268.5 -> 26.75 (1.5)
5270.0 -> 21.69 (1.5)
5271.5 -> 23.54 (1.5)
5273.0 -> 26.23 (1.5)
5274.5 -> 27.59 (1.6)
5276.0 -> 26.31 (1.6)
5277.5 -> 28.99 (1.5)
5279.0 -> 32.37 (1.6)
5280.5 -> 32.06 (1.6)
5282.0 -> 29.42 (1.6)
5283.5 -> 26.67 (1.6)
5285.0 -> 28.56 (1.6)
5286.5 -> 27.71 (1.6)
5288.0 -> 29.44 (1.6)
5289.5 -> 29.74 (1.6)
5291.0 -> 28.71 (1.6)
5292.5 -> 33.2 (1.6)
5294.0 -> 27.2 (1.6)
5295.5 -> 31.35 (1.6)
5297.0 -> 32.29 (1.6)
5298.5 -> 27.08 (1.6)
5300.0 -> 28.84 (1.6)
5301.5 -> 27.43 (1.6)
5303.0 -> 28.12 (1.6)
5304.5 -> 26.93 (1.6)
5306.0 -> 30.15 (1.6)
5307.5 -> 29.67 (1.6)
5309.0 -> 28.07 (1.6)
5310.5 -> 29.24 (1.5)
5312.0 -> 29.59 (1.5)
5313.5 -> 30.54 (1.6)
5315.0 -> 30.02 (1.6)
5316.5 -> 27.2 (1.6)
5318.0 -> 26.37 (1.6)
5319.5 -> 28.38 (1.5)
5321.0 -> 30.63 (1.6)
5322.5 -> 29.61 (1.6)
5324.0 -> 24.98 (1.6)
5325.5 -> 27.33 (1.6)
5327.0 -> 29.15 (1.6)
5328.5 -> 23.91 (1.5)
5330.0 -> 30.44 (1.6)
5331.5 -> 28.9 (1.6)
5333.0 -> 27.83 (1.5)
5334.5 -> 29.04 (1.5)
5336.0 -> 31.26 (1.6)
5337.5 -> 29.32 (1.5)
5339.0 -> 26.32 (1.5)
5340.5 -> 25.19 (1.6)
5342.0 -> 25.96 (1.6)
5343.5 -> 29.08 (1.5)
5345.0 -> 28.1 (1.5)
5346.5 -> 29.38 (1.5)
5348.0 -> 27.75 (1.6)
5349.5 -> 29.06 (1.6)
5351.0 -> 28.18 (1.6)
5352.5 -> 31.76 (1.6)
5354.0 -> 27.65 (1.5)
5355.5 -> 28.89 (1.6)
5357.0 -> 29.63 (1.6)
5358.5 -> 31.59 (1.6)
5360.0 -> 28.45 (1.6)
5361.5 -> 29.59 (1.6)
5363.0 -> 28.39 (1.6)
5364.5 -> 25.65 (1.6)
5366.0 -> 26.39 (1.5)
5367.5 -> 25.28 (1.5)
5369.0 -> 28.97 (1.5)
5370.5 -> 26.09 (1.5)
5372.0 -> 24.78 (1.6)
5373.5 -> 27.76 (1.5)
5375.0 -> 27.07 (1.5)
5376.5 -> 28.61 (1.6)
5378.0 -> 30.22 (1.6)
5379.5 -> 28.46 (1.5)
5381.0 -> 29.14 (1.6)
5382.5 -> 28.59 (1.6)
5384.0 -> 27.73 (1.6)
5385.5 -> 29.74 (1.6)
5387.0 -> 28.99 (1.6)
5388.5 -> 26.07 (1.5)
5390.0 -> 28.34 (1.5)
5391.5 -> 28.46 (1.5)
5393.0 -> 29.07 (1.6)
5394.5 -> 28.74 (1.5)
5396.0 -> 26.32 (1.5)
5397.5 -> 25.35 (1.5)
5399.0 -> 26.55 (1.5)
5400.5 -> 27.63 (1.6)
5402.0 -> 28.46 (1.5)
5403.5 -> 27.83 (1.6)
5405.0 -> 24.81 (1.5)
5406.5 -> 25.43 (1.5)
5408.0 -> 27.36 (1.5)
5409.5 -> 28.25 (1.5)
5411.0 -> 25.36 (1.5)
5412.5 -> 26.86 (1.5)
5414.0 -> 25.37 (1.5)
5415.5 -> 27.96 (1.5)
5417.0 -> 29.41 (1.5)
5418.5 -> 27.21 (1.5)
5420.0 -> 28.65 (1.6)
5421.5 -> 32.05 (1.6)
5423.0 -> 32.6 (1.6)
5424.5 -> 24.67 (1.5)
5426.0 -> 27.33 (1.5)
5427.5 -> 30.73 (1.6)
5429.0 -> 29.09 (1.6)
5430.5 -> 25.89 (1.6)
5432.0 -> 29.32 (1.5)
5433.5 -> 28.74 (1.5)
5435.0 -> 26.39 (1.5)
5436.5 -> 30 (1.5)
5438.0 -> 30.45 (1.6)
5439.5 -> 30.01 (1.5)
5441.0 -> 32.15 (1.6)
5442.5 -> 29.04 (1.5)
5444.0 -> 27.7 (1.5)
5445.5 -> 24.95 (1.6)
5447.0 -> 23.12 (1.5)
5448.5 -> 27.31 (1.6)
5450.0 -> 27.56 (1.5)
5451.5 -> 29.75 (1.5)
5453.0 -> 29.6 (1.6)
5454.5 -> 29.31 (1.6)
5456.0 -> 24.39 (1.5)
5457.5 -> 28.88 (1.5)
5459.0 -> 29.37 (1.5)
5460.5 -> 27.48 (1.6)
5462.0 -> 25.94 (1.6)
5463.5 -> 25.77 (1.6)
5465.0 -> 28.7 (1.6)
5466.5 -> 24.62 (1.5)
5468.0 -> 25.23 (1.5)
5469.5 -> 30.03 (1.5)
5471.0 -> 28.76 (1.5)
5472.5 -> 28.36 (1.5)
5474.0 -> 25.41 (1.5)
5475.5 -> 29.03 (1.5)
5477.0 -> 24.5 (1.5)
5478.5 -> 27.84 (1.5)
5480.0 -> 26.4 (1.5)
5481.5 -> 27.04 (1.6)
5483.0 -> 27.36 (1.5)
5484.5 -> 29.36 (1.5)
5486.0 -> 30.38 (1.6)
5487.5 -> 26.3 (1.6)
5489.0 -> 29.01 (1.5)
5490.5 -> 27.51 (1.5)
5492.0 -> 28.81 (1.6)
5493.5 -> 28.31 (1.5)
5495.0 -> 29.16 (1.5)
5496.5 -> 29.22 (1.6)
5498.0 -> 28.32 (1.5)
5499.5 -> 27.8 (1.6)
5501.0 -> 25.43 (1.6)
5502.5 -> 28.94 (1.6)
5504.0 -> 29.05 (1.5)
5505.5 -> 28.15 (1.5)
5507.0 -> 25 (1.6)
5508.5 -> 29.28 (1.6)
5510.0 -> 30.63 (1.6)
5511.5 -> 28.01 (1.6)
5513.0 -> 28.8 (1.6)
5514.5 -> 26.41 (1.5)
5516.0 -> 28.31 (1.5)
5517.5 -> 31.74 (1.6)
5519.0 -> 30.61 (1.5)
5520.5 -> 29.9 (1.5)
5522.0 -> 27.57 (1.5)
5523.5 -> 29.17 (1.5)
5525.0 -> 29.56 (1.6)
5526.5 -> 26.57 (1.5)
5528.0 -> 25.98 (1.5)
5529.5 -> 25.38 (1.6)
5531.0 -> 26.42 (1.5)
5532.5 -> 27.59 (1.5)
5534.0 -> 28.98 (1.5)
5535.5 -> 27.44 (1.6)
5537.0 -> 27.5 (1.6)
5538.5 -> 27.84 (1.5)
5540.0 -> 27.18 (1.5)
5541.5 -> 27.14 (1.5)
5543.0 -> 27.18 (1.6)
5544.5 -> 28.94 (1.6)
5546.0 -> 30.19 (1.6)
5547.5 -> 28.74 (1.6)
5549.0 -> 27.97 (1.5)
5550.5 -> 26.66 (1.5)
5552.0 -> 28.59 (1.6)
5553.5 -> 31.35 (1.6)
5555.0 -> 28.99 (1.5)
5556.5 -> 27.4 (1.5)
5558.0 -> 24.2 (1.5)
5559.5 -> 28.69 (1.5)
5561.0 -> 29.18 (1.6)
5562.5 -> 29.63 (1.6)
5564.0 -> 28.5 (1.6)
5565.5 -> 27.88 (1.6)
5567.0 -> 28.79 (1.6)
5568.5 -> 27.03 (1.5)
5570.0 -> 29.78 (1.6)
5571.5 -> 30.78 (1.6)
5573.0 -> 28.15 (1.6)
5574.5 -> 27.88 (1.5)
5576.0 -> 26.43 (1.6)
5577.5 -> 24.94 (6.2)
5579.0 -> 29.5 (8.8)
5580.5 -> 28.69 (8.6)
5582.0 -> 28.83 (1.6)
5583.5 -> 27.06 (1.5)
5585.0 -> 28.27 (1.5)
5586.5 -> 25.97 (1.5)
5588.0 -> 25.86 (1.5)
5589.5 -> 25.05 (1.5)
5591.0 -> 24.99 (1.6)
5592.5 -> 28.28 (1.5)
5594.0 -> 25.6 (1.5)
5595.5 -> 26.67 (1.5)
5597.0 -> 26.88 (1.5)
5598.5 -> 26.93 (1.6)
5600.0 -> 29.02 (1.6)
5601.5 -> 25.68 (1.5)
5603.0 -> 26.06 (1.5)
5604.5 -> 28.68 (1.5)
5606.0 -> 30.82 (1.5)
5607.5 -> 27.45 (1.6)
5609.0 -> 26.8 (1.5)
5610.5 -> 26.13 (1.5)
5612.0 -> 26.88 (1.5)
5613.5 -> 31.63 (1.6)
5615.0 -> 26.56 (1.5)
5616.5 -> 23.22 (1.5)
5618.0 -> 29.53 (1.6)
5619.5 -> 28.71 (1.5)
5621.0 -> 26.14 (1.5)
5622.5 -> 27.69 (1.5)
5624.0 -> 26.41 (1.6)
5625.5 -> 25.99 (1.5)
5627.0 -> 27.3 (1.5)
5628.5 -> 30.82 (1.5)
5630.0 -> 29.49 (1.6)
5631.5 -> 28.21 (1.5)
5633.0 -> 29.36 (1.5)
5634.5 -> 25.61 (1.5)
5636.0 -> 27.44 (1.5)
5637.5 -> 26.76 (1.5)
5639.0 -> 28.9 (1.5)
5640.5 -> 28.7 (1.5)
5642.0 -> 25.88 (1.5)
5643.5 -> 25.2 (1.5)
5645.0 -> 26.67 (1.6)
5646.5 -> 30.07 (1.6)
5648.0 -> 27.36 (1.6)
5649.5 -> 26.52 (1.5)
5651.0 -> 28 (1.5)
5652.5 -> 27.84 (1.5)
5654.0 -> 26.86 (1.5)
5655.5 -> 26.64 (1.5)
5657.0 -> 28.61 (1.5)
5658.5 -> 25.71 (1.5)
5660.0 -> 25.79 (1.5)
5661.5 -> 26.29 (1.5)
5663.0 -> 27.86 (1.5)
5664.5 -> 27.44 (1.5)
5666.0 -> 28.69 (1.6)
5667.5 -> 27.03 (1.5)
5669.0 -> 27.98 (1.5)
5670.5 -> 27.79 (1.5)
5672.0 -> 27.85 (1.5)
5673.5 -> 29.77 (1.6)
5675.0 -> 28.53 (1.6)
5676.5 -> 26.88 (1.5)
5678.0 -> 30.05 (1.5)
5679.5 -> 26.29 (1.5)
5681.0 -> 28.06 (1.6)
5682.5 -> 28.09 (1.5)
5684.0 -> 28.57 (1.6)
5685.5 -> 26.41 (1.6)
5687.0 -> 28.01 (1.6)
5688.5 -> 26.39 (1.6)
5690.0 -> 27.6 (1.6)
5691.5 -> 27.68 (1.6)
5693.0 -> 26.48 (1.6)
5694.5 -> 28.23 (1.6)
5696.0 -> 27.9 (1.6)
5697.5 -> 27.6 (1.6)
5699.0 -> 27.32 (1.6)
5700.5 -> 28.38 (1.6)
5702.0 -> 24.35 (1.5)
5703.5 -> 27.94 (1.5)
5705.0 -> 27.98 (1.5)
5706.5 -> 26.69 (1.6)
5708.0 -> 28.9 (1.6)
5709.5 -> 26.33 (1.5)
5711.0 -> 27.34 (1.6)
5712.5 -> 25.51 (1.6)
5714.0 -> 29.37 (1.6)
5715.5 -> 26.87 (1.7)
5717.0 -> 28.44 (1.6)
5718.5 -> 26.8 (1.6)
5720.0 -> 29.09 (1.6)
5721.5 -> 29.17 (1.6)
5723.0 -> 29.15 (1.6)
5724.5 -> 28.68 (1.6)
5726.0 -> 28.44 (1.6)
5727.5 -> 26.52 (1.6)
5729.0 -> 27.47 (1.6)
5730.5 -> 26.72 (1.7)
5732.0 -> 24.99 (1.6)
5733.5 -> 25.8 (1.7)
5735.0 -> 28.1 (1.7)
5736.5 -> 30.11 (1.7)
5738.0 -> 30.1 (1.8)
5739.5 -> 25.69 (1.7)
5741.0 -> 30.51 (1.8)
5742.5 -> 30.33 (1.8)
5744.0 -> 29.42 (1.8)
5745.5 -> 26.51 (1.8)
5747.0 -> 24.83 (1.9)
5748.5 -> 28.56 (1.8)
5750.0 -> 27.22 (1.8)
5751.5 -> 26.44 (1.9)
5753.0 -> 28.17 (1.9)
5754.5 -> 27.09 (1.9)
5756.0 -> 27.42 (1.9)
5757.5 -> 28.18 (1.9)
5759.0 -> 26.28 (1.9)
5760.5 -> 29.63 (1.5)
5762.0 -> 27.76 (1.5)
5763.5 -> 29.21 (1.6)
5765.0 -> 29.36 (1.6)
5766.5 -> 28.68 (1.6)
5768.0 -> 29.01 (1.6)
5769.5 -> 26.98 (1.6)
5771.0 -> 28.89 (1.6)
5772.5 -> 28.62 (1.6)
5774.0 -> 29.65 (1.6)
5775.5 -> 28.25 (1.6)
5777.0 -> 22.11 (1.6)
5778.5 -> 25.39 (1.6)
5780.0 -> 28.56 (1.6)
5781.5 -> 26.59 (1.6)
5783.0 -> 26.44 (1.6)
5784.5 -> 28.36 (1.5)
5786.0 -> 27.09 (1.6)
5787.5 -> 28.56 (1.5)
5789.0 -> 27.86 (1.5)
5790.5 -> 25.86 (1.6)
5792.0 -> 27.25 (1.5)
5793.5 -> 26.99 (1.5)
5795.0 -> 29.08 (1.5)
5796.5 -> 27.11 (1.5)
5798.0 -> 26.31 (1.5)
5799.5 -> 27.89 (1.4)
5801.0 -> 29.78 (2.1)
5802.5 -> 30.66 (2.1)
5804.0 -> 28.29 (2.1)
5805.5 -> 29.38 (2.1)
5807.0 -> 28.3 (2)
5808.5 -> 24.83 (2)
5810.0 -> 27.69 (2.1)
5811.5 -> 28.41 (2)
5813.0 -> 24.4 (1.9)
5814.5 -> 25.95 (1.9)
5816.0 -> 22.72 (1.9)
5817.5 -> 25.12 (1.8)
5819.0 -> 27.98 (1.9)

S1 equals 0.01 mag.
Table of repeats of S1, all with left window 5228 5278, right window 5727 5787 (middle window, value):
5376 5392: -0.030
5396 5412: 0.044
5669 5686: -0.013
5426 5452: -0.021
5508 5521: -0.058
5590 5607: 0.021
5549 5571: -0.023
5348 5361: -0.057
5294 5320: -0.039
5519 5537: -0.002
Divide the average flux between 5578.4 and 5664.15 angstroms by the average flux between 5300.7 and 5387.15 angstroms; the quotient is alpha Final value 1.0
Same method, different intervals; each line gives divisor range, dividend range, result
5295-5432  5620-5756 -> 0.98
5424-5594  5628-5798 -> 0.99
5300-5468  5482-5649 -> 0.99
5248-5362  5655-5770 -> 0.98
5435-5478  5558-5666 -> 0.99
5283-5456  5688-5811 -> 0.98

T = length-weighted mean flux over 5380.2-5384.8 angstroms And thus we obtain 28.5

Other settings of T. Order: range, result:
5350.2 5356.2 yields 29.1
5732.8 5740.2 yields 28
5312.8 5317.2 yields 29.3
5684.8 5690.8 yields 27.1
